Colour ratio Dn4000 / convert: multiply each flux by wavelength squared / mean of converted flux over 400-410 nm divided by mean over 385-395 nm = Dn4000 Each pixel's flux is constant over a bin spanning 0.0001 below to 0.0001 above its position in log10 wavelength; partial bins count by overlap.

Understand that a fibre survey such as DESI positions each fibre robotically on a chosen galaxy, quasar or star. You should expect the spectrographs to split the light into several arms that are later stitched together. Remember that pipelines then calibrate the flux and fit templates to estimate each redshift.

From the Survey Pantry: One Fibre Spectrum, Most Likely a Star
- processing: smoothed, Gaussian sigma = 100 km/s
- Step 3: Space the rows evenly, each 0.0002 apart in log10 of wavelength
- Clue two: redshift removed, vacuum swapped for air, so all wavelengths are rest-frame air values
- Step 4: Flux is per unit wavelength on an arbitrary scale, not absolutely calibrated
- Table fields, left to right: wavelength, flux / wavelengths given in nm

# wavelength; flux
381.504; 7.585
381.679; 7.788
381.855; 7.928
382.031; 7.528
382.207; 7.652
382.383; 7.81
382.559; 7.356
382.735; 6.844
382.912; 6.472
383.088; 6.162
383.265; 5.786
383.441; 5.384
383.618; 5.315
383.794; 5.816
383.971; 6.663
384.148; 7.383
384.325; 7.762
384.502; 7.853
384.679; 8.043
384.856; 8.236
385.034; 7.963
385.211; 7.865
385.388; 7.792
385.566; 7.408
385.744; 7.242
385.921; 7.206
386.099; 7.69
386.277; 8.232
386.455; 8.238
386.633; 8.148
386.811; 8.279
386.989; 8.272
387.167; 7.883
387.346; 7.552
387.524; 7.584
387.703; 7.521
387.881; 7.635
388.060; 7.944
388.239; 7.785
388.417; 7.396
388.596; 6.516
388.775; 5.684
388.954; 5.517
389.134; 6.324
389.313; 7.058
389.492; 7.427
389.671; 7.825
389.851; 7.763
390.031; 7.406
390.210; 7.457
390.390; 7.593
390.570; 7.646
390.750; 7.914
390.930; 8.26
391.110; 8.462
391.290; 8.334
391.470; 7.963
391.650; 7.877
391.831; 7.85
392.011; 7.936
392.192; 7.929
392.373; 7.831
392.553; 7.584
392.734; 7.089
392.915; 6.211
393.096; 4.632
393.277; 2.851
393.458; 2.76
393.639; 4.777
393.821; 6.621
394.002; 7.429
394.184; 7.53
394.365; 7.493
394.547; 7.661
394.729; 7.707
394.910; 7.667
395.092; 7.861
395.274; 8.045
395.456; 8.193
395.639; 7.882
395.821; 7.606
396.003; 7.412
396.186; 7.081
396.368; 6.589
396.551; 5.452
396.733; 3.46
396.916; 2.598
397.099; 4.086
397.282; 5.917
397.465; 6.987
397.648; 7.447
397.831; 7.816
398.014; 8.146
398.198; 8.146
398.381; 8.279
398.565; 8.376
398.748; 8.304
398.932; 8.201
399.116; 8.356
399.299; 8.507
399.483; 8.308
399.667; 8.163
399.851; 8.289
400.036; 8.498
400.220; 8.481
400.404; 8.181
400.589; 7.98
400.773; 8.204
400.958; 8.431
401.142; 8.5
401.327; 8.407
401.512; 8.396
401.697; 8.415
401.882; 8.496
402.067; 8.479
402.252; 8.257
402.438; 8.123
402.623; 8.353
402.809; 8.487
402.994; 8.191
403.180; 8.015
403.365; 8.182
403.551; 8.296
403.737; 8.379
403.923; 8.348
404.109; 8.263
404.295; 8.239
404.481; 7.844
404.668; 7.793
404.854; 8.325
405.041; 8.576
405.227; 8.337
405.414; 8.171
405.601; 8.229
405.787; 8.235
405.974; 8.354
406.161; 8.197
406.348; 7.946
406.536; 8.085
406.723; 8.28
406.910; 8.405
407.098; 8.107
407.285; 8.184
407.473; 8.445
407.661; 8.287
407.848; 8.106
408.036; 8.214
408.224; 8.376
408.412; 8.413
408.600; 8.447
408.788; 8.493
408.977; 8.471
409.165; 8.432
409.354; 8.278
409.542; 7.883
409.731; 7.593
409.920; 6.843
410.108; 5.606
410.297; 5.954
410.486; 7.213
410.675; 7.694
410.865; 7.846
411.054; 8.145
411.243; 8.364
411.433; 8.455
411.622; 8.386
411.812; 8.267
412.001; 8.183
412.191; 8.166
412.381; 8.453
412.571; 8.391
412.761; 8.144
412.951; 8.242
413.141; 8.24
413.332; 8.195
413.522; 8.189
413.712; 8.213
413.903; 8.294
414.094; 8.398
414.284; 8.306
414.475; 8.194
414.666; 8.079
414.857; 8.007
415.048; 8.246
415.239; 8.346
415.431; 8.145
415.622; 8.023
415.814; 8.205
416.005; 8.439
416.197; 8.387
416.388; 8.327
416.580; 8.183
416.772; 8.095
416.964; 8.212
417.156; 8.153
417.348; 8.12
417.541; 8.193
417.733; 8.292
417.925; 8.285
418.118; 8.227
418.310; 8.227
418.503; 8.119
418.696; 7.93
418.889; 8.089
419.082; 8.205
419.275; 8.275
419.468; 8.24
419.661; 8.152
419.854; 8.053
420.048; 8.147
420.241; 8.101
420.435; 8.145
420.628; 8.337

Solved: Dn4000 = 1.2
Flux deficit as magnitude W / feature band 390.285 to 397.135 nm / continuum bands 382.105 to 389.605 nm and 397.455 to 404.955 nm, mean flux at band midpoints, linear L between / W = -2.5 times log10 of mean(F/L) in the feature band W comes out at 0.13 mag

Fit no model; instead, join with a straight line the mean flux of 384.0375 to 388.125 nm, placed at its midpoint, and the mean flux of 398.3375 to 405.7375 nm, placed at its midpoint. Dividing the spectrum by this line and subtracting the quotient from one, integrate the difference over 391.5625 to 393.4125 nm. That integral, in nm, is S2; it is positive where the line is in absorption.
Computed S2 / 0.31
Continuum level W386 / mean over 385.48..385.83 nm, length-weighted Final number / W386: 7.32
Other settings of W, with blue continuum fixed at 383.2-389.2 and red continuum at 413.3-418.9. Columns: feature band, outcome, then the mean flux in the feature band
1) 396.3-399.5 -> 0.11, 6.92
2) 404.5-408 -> -0.04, 8.22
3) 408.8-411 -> 0.07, 7.49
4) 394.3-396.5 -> 0.00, 7.56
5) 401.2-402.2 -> -0.09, 8.43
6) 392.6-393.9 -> 0.43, 5.06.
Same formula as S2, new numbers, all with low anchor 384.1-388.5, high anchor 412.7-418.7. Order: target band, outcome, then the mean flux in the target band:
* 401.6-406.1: -0.12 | 8.27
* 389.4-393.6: 0.40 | 7.13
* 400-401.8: -0.08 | 8.35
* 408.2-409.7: -0.04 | 8.31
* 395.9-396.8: 0.21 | 6.09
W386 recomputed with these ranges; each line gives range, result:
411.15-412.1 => 8.33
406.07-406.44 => 8.07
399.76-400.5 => 8.35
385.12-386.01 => 7.51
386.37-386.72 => 8.19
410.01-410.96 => 6.87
